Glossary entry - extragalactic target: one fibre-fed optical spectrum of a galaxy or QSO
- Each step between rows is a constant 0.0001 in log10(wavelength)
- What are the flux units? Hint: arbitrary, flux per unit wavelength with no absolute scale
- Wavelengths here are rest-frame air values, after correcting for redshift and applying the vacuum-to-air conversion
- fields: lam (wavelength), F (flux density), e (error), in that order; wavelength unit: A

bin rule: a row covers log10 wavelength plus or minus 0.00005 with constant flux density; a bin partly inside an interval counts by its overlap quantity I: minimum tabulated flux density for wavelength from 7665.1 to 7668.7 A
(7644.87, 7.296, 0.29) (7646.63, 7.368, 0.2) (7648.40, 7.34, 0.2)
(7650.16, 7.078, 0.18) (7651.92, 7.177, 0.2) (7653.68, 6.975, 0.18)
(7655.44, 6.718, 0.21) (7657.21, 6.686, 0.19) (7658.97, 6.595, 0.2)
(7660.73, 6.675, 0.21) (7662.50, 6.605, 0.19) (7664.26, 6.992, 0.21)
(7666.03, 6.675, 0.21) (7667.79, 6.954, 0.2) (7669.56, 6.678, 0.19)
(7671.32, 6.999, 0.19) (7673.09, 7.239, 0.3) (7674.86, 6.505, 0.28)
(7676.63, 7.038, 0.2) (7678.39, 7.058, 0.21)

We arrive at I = 6.675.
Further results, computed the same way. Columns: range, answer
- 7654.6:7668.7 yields 6.595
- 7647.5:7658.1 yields 6.686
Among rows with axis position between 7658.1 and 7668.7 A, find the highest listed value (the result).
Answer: 6.992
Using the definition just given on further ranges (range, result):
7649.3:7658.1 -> 7.177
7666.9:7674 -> 7.239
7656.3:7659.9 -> 6.686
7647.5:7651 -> 7.34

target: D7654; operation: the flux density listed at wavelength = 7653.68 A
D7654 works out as 6.975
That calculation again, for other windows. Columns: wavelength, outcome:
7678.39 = 7.058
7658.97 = 6.595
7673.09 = 7.239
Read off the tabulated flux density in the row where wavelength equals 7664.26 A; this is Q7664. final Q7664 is 6.992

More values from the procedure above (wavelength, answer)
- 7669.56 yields 6.678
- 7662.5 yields 6.605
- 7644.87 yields 7.296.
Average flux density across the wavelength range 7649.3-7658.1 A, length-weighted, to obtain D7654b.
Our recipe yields 6.93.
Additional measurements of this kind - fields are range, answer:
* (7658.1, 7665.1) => 6.72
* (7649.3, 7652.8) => 7.13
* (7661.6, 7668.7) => 6.8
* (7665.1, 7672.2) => 6.83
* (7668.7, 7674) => 6.97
